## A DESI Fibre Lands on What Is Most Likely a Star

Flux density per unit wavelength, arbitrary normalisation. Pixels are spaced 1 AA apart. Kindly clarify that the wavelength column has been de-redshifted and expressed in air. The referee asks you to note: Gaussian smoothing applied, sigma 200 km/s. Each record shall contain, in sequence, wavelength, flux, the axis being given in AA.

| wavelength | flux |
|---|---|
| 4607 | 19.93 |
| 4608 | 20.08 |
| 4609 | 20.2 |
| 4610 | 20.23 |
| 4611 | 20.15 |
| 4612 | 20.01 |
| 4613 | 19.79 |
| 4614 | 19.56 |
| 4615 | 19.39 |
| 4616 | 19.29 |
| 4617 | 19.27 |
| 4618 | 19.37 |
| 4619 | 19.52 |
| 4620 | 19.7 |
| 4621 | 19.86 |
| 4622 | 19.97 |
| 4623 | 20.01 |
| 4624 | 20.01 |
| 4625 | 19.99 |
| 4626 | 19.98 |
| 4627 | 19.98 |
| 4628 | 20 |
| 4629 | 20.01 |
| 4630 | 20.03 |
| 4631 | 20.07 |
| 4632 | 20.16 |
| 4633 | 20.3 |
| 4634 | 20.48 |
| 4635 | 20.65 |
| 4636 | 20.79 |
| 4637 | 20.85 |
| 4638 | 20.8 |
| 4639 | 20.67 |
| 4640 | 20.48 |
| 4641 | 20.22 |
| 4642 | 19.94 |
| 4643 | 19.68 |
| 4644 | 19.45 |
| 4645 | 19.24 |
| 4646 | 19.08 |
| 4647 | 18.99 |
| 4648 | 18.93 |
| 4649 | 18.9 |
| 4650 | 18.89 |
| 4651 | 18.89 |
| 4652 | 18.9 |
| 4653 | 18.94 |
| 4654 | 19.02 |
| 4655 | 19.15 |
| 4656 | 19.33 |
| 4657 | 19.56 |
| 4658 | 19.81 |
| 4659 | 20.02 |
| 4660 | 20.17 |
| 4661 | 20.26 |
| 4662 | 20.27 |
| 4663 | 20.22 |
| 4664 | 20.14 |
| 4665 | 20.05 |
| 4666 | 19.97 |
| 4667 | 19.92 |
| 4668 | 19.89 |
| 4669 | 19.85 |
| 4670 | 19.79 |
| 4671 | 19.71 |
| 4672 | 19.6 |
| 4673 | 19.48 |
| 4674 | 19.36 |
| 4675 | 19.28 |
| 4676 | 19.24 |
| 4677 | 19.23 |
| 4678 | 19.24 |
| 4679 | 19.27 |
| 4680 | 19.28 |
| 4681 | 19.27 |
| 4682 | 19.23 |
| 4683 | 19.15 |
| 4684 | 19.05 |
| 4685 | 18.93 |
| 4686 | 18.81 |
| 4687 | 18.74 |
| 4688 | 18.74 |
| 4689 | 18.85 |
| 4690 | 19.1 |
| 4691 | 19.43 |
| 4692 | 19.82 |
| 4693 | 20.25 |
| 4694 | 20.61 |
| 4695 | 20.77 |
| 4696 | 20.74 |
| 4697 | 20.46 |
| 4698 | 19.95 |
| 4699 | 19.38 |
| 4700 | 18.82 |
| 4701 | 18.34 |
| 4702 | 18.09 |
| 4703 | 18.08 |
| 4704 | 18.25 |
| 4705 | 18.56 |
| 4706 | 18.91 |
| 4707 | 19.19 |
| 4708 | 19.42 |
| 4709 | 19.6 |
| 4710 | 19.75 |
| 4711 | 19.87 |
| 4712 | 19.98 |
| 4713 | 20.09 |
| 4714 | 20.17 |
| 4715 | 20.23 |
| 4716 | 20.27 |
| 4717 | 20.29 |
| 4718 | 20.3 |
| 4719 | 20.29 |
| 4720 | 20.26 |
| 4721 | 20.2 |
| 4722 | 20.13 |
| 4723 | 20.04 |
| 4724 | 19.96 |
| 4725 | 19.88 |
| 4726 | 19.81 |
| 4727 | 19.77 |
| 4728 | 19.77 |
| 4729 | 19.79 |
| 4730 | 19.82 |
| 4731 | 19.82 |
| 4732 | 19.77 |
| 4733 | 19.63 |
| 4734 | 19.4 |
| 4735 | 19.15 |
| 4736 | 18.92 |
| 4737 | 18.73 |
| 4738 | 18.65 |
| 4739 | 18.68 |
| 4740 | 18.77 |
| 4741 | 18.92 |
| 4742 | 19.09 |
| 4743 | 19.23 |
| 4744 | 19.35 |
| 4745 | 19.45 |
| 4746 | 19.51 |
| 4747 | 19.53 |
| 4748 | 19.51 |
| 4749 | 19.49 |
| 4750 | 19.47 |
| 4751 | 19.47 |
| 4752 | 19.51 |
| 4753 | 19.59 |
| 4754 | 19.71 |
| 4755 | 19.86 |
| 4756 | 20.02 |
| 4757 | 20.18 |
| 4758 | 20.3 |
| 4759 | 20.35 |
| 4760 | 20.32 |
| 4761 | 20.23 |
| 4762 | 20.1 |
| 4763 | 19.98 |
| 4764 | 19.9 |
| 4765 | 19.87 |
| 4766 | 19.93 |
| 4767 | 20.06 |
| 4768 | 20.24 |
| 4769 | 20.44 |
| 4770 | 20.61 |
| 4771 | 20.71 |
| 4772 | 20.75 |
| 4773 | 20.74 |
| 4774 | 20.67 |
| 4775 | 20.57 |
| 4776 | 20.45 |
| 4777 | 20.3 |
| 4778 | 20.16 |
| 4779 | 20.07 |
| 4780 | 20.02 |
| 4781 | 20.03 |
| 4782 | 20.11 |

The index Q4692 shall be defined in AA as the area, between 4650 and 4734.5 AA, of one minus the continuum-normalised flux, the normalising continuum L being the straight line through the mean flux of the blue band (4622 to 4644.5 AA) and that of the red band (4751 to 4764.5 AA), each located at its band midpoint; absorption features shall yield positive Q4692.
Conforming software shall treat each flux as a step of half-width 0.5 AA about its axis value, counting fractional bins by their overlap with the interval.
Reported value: 2.1 AA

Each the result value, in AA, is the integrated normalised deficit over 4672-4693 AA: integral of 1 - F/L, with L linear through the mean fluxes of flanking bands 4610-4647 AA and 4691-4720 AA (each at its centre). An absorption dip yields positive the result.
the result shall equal 0.6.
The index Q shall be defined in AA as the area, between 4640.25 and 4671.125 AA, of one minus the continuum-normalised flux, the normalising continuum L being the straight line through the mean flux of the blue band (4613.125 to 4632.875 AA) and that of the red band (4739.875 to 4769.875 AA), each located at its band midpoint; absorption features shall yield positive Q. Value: 0.32 AA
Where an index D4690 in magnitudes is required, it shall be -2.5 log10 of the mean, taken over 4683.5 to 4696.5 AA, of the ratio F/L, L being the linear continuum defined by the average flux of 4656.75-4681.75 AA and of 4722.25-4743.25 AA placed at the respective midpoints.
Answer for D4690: 0.00 mag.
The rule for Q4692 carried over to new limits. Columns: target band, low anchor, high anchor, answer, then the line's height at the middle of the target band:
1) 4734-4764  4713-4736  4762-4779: 0.9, 20.1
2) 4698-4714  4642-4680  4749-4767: 0.4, 19.7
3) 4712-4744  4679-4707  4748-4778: 0.0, 19.7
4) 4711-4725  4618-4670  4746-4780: -0.1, 20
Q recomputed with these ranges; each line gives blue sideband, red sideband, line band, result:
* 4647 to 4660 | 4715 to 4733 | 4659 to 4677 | -0.4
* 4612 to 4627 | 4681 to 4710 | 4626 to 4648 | -0.5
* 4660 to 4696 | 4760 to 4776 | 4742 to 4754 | 0.4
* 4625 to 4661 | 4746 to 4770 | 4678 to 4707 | 0.9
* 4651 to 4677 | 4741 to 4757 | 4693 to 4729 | -0.3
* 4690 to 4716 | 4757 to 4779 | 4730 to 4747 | 0.6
